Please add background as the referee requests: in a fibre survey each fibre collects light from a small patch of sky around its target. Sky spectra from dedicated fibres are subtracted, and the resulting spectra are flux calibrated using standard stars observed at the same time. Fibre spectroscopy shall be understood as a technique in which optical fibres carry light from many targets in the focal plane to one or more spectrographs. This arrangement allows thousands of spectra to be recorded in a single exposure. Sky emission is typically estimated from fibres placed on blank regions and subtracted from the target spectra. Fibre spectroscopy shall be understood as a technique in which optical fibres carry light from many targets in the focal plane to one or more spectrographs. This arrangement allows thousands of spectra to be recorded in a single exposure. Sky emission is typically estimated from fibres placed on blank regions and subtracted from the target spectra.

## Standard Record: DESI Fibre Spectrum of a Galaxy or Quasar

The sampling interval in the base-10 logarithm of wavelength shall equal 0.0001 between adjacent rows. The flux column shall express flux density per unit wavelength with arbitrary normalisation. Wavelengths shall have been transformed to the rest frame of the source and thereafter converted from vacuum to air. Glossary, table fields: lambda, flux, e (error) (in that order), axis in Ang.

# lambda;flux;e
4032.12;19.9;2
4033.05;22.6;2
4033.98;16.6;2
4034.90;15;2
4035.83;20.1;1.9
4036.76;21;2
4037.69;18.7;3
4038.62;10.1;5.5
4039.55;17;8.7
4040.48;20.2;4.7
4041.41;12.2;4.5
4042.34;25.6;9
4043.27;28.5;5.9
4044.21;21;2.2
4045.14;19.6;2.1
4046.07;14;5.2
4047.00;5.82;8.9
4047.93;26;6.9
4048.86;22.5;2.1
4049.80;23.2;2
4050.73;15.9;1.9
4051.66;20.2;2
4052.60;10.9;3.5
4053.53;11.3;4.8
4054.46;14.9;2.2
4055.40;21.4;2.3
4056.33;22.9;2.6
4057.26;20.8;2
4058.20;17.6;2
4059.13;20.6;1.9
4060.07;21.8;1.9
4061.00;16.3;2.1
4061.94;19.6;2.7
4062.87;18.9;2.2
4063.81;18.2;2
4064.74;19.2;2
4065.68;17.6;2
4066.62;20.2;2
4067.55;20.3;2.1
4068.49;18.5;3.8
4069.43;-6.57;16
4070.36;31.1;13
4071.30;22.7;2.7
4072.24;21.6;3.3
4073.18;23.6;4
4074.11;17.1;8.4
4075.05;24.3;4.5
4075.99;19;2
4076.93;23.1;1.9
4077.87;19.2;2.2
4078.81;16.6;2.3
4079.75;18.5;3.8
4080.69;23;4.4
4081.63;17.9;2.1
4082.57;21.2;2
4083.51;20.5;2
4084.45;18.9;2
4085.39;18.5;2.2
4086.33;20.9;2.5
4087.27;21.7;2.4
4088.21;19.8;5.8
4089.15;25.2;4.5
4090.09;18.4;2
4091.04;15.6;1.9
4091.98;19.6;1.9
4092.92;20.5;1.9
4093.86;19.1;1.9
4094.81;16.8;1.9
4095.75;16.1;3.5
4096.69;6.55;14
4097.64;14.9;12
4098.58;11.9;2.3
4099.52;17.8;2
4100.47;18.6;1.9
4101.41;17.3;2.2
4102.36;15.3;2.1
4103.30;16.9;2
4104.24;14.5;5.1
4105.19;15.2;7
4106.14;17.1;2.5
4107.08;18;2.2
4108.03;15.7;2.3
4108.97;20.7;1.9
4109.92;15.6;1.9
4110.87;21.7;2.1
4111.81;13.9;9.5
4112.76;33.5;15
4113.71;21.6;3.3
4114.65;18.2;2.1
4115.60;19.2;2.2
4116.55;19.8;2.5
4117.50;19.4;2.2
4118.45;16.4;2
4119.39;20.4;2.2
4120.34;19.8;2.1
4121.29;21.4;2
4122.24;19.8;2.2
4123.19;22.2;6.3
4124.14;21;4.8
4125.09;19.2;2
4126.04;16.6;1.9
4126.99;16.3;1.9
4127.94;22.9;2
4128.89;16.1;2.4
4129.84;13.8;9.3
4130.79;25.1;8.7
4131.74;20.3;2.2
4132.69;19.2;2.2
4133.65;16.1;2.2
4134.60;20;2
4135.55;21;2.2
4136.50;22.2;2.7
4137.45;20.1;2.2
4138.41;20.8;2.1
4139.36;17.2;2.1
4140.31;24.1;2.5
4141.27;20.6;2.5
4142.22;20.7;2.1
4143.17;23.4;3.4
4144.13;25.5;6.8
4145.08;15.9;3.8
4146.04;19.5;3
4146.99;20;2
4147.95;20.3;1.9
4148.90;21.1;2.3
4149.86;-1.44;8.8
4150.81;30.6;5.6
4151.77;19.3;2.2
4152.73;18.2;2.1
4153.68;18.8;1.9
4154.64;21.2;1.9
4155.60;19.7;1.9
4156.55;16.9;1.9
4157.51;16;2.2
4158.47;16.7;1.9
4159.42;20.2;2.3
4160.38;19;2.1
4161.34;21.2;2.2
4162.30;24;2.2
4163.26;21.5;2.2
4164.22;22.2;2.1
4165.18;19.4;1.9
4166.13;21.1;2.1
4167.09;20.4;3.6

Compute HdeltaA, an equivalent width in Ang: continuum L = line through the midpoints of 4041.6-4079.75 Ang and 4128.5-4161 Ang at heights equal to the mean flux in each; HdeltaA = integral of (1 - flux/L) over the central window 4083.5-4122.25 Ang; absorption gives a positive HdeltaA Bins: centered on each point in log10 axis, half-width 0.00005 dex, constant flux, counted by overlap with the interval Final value 1.7 Ang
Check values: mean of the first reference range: 19.1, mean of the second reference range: 19.4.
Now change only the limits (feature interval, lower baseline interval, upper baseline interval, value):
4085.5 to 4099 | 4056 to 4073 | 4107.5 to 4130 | 1.1 Ang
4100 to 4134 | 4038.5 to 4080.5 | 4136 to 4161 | 0.7 Ang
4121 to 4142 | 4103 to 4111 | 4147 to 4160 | -2.5 Ang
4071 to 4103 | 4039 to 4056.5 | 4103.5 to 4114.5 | -0.3 Ang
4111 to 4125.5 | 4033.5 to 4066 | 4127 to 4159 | -1.0 Ang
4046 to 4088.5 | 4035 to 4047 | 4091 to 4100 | -4.6 Ang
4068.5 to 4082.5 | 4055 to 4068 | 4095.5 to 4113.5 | -0.5 Ang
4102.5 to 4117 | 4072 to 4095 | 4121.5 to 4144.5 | 1.0 Ang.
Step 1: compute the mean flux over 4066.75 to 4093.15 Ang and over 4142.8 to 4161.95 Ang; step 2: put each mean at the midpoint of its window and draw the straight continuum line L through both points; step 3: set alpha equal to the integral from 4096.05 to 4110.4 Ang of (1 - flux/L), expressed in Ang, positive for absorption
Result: 2.8 Ang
